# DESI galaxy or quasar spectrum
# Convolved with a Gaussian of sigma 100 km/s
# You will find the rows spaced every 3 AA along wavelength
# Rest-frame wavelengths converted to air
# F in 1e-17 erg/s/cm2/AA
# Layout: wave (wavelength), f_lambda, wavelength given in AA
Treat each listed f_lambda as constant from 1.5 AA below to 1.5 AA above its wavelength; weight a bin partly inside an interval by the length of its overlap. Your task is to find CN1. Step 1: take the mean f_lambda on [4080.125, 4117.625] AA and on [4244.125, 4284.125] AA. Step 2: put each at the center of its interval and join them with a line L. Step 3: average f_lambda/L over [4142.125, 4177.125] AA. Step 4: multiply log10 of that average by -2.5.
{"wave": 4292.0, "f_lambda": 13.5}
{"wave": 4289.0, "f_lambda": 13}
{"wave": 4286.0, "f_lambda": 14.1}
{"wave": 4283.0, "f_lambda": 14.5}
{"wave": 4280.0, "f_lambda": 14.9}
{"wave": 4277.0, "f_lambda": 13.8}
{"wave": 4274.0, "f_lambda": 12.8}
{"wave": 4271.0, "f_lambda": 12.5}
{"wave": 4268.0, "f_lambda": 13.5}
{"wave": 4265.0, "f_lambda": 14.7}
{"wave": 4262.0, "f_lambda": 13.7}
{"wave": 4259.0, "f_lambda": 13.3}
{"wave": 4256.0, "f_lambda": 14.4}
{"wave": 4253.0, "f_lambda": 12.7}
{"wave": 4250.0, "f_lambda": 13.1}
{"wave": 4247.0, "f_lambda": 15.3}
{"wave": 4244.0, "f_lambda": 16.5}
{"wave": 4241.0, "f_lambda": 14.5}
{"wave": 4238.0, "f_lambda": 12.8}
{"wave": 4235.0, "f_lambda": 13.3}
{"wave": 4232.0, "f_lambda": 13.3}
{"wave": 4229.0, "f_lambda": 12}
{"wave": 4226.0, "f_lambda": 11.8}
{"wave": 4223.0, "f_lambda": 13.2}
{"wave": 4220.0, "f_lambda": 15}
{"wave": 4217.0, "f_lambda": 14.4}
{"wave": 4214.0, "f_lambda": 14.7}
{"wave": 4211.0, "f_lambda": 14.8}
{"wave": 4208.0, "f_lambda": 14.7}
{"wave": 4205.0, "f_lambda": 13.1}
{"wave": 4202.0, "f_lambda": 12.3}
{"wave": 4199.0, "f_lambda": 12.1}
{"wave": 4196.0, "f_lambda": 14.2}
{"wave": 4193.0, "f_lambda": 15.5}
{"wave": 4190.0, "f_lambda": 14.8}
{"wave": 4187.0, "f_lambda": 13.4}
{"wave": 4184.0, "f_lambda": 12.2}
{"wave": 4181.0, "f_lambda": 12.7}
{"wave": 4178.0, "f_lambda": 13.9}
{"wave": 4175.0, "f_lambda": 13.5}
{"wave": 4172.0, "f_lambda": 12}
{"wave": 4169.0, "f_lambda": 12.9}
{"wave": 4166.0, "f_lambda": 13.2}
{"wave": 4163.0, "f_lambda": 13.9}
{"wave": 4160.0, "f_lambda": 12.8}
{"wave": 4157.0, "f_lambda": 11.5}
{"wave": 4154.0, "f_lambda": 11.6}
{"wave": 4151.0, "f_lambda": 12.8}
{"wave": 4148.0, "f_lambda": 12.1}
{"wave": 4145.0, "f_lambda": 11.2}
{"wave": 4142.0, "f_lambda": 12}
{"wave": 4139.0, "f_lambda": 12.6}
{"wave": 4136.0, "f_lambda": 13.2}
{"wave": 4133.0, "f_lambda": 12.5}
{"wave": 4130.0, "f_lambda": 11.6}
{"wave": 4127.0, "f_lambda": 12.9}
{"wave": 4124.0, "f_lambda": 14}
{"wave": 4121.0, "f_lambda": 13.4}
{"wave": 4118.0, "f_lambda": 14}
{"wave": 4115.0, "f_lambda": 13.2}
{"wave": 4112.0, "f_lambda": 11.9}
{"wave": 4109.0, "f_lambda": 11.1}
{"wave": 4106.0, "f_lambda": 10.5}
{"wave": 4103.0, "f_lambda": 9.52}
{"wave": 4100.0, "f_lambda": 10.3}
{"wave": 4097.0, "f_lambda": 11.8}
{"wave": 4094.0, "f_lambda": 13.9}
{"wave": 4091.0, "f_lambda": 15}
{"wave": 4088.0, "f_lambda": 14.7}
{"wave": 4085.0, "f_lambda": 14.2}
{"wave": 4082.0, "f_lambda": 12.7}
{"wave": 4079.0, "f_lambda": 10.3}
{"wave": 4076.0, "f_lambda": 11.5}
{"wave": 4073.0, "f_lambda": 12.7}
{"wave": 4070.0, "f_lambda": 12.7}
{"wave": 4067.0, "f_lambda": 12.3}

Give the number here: 0.04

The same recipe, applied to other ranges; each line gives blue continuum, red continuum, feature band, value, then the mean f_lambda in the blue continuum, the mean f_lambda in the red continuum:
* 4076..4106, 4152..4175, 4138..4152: 0.04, 12.3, 12.6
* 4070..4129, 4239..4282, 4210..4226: -0.05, 12.5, 14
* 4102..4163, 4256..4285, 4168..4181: -0.02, 12.3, 13.8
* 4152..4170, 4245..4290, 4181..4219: -0.06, 12.6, 13.8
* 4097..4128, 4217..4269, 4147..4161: 0.04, 12.1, 13.7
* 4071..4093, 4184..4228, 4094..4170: 0.09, 13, 13.8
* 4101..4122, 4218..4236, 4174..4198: -0.09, 11.9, 13.1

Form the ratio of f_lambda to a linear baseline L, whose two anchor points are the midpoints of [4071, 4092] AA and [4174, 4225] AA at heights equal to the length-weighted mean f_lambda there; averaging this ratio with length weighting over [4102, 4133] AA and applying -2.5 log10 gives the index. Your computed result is 0.08 mag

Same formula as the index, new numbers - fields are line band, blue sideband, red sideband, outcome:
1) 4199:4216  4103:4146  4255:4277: -0.058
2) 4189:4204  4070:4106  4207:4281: -0.029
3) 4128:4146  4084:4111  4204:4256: 0.046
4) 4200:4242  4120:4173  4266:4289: -0.027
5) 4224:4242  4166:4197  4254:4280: 0.055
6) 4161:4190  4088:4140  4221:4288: -0.012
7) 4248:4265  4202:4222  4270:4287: 0.027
